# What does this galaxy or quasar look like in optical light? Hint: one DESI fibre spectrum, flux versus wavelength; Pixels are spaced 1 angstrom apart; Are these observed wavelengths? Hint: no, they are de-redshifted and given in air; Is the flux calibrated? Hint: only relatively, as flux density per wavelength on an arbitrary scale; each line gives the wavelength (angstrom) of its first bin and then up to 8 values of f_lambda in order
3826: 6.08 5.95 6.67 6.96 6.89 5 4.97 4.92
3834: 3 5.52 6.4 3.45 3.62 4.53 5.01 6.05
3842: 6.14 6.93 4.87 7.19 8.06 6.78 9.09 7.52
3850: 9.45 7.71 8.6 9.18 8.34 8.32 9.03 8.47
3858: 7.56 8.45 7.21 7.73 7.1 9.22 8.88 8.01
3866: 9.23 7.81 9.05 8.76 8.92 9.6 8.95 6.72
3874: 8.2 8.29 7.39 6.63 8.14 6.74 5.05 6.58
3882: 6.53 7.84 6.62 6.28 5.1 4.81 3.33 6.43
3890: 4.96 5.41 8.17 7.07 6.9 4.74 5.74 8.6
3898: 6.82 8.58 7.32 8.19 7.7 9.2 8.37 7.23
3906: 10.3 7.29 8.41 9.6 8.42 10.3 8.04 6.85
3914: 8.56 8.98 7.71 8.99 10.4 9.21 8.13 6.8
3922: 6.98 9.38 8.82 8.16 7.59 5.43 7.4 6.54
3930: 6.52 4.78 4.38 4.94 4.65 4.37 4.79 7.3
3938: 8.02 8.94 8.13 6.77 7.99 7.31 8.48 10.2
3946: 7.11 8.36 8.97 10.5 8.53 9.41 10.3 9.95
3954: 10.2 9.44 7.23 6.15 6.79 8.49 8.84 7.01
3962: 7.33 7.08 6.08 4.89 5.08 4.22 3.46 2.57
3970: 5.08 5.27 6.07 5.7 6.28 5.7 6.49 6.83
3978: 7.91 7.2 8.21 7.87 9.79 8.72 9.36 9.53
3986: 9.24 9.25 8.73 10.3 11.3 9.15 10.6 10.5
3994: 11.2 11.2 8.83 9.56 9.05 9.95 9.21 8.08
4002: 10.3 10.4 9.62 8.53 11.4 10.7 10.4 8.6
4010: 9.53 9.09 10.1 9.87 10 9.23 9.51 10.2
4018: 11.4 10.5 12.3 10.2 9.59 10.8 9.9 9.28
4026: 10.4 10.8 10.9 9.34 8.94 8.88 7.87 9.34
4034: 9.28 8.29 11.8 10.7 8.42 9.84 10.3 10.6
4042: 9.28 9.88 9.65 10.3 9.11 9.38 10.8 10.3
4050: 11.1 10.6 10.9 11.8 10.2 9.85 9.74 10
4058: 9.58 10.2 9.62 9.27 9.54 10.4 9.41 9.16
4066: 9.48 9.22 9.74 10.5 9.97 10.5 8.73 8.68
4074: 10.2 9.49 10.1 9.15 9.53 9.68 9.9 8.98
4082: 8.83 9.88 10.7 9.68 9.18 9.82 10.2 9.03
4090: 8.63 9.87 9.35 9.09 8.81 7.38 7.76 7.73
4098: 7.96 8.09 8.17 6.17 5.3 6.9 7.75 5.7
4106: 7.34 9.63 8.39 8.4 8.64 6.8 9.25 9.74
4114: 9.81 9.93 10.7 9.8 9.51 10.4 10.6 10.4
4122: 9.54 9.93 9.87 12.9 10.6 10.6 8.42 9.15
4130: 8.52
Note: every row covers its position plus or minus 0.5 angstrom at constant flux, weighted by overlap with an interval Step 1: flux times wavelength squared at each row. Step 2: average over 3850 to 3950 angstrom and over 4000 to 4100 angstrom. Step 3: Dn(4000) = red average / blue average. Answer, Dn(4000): 1.37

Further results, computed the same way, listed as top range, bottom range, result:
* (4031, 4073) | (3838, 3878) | 1.40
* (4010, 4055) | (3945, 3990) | 1.36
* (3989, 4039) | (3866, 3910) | 1.44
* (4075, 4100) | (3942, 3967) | 1.22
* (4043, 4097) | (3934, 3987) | 1.38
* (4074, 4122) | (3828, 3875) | 1.39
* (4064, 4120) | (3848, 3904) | 1.33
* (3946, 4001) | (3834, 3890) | 1.19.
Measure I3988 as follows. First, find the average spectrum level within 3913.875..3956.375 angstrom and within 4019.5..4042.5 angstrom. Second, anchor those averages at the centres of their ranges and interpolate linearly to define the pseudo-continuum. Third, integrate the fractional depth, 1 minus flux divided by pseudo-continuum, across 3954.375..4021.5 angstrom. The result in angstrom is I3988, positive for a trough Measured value 3.8 angstrom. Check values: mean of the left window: 7.82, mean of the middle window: 8.49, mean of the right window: 9.87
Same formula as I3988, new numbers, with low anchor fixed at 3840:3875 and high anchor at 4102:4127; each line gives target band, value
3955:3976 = 6.03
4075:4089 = -0.88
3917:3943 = 3.86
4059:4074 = -1.06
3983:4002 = -2.37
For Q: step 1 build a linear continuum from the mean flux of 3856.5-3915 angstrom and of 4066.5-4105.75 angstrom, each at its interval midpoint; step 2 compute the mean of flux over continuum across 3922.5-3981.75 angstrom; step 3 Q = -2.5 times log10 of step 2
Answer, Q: 0.131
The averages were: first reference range 7.57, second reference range 8.87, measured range 7.09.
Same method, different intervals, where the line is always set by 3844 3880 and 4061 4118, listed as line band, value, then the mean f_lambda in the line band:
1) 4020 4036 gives -0.12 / 9.74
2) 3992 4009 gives -0.15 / 9.91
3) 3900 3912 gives -0.04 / 8.56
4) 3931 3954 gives 0.10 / 7.69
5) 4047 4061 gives -0.16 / 10.3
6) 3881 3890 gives 0.36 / 5.86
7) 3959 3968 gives 0.33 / 6.28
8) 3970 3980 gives 0.31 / 6.41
